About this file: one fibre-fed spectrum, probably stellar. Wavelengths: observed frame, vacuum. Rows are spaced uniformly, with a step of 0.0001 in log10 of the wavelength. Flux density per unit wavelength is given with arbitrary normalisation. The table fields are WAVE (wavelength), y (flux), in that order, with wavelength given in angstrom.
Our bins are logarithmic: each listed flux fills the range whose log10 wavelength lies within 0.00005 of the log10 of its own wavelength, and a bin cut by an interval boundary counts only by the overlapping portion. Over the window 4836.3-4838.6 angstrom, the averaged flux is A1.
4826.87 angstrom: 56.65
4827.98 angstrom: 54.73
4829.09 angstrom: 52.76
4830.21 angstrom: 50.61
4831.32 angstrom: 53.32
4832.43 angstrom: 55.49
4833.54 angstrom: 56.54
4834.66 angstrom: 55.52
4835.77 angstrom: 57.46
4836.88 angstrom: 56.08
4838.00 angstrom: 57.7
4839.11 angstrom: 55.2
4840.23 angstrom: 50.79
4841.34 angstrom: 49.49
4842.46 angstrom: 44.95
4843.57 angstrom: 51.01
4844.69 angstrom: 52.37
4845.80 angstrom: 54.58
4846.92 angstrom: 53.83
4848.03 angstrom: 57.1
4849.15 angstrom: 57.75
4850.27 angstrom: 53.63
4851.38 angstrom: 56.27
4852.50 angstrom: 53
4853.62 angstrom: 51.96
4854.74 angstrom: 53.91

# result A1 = 56.9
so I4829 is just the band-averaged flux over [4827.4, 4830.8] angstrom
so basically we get 52.7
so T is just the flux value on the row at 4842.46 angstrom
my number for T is 44.95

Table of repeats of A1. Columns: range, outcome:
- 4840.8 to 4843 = 47.1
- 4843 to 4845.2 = 51.6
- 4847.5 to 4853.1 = 55.5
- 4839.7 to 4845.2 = 49.7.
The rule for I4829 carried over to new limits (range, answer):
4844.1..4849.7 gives 55.1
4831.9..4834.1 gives 56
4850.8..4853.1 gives 54.6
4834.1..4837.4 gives 56.4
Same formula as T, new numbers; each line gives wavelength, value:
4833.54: 56.54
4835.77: 57.46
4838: 57.7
